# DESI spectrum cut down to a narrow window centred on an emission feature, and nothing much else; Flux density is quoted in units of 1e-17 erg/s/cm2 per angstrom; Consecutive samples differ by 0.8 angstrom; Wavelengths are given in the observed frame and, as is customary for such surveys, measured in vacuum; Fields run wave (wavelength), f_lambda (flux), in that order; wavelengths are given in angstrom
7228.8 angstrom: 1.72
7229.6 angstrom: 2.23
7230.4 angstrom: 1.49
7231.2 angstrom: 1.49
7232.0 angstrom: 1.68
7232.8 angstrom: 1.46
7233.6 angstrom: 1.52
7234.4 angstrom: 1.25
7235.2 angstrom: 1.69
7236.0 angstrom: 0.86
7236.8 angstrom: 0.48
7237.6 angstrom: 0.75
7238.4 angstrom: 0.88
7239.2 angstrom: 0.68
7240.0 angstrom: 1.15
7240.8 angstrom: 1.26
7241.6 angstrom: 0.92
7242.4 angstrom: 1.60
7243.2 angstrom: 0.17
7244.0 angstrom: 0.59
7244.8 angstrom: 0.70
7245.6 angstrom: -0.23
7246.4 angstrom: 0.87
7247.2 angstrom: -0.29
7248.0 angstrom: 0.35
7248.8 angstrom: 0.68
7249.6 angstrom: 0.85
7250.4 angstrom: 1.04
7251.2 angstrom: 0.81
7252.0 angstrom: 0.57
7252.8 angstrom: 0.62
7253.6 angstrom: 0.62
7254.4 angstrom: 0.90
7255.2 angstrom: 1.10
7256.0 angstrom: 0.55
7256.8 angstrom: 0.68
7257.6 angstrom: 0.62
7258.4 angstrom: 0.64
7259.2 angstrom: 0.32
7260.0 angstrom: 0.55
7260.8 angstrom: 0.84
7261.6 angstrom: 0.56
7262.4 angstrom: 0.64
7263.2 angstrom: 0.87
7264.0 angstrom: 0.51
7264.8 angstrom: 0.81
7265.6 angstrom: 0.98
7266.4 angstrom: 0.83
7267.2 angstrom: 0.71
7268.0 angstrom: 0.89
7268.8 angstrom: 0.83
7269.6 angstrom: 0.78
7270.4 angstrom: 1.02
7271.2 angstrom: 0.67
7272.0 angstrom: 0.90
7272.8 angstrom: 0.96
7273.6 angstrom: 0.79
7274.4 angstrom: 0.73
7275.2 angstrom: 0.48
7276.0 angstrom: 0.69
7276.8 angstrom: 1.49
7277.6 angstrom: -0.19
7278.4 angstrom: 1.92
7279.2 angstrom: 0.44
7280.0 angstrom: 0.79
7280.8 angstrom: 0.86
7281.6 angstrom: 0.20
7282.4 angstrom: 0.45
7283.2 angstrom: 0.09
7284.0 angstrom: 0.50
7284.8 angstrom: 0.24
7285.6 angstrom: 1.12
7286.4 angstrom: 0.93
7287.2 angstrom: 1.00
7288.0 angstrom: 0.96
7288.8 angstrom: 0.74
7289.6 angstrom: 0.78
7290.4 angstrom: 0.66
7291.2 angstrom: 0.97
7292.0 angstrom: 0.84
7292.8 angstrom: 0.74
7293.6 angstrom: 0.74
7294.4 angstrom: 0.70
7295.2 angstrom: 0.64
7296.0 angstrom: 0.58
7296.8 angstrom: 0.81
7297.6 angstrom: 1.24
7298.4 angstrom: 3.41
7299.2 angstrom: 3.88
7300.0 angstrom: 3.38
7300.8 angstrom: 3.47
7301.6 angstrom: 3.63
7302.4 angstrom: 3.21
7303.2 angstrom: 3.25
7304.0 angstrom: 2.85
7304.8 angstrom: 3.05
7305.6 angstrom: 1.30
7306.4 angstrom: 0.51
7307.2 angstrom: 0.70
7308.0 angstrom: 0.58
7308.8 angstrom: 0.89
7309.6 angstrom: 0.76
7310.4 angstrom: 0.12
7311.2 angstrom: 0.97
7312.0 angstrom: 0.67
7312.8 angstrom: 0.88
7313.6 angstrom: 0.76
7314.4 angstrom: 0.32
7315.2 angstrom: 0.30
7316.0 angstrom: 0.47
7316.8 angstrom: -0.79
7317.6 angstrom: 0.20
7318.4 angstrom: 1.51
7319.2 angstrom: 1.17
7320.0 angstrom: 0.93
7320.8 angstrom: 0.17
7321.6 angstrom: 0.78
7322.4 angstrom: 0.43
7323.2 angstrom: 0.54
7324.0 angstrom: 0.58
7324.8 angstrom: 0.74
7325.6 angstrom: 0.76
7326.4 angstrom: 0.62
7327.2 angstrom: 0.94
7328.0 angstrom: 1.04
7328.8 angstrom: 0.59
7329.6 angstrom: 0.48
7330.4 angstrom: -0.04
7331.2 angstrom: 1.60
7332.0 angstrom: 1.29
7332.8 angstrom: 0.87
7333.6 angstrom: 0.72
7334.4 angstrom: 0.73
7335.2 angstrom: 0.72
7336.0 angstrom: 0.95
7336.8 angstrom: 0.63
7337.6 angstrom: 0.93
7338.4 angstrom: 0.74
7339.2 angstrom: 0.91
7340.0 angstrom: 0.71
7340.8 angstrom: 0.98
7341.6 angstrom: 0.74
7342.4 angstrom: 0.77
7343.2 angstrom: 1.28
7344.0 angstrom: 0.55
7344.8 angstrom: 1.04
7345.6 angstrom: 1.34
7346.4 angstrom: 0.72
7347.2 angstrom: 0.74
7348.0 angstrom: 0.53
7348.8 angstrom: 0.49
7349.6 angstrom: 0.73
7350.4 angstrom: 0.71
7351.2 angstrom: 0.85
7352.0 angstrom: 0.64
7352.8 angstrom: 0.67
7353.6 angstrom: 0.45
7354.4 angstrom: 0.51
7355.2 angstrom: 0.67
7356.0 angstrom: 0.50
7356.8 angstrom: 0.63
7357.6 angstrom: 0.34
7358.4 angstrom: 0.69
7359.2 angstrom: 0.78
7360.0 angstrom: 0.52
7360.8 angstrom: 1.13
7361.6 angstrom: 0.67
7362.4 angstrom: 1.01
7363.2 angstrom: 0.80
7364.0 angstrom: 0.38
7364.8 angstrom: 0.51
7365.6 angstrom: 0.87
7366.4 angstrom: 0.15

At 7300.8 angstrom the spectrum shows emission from [O III] 5007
